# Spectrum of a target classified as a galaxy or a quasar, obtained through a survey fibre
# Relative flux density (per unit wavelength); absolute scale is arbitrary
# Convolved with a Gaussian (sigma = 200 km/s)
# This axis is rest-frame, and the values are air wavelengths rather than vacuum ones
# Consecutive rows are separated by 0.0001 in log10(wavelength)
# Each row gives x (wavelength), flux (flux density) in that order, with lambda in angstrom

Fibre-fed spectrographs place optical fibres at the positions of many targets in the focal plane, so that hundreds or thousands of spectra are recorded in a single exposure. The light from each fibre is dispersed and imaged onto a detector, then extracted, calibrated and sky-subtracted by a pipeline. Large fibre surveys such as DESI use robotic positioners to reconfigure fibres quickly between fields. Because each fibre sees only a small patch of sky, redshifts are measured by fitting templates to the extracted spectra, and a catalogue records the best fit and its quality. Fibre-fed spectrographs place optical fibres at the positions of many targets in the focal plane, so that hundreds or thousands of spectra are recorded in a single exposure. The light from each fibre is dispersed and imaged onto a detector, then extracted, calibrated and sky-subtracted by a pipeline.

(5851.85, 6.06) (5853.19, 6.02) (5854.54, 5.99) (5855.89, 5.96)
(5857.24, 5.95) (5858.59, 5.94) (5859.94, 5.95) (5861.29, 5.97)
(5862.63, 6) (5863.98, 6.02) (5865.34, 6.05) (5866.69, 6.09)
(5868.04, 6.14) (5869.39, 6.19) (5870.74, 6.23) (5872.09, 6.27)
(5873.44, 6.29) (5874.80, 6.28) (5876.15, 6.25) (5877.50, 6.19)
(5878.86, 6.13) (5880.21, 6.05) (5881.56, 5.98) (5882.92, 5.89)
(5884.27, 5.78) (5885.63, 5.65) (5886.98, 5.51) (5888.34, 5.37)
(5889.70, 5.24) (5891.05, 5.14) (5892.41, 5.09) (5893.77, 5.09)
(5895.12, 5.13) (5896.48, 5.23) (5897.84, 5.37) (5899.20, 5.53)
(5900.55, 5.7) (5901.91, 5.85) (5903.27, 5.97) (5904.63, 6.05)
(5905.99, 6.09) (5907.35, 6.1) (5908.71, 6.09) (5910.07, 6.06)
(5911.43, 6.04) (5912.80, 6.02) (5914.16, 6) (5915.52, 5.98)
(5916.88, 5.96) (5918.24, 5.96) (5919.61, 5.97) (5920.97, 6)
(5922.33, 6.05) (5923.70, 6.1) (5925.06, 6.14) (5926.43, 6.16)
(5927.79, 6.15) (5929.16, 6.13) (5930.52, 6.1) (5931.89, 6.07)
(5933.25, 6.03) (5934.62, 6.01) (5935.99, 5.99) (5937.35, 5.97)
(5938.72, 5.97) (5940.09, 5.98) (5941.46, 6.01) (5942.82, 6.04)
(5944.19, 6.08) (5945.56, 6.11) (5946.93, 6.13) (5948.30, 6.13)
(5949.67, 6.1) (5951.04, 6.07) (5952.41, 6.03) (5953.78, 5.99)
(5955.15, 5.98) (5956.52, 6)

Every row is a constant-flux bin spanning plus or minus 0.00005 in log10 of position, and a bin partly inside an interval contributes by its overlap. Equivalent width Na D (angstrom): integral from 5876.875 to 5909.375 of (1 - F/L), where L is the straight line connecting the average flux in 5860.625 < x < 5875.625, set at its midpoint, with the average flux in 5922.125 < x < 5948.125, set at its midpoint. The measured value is 2.3 angstrom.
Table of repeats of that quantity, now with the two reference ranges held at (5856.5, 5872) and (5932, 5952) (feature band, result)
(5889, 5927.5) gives 1.64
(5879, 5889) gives 0.47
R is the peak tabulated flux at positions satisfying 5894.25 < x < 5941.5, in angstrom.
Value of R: 6.16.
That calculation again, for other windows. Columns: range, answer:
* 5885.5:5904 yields 5.97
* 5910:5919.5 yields 6.06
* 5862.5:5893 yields 6.29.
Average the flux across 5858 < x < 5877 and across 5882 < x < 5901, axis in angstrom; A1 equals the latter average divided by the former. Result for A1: 0.9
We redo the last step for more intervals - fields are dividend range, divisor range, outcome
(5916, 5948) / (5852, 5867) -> 1.01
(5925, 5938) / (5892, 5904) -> 1.11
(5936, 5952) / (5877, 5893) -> 1.07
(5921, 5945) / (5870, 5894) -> 1.04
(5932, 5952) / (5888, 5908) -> 1.09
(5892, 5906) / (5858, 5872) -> 0.91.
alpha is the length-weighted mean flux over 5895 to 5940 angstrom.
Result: 5.95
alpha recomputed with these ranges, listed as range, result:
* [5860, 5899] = 5.81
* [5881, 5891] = 5.6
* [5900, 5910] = 5.99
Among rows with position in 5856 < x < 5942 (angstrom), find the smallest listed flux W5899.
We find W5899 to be 5.09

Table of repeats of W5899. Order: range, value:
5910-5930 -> 5.96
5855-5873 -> 5.94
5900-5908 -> 5.7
